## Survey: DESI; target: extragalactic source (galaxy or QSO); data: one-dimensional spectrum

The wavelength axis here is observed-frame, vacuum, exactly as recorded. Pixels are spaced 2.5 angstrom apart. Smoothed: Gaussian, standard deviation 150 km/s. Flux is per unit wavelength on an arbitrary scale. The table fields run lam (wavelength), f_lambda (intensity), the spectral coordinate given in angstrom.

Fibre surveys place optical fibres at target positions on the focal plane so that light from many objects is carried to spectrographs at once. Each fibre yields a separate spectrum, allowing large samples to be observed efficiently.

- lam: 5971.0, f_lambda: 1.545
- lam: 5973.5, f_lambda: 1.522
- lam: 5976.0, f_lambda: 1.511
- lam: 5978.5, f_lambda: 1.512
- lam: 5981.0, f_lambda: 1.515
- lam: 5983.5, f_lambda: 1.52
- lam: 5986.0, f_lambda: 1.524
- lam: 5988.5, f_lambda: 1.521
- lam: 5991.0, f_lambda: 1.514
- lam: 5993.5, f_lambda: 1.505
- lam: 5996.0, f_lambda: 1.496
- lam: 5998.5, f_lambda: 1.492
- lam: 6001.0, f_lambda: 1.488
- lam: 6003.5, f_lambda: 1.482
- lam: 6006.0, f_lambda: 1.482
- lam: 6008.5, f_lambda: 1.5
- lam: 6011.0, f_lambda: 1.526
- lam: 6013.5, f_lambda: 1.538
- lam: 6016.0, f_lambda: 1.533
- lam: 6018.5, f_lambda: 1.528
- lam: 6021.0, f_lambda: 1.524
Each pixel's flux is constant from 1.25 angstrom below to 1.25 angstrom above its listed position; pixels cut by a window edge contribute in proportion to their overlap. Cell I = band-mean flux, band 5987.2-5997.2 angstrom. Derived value 1.51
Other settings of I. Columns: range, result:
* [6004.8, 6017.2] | 1.52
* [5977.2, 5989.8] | 1.52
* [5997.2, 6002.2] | 1.49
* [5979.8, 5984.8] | 1.52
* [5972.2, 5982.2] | 1.52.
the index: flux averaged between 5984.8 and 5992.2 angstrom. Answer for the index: 1.52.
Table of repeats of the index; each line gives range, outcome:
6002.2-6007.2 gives 1.48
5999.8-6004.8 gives 1.48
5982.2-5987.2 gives 1.52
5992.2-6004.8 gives 1.49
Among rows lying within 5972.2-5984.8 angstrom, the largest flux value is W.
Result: 1.522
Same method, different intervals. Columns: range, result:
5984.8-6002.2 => 1.524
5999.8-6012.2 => 1.526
